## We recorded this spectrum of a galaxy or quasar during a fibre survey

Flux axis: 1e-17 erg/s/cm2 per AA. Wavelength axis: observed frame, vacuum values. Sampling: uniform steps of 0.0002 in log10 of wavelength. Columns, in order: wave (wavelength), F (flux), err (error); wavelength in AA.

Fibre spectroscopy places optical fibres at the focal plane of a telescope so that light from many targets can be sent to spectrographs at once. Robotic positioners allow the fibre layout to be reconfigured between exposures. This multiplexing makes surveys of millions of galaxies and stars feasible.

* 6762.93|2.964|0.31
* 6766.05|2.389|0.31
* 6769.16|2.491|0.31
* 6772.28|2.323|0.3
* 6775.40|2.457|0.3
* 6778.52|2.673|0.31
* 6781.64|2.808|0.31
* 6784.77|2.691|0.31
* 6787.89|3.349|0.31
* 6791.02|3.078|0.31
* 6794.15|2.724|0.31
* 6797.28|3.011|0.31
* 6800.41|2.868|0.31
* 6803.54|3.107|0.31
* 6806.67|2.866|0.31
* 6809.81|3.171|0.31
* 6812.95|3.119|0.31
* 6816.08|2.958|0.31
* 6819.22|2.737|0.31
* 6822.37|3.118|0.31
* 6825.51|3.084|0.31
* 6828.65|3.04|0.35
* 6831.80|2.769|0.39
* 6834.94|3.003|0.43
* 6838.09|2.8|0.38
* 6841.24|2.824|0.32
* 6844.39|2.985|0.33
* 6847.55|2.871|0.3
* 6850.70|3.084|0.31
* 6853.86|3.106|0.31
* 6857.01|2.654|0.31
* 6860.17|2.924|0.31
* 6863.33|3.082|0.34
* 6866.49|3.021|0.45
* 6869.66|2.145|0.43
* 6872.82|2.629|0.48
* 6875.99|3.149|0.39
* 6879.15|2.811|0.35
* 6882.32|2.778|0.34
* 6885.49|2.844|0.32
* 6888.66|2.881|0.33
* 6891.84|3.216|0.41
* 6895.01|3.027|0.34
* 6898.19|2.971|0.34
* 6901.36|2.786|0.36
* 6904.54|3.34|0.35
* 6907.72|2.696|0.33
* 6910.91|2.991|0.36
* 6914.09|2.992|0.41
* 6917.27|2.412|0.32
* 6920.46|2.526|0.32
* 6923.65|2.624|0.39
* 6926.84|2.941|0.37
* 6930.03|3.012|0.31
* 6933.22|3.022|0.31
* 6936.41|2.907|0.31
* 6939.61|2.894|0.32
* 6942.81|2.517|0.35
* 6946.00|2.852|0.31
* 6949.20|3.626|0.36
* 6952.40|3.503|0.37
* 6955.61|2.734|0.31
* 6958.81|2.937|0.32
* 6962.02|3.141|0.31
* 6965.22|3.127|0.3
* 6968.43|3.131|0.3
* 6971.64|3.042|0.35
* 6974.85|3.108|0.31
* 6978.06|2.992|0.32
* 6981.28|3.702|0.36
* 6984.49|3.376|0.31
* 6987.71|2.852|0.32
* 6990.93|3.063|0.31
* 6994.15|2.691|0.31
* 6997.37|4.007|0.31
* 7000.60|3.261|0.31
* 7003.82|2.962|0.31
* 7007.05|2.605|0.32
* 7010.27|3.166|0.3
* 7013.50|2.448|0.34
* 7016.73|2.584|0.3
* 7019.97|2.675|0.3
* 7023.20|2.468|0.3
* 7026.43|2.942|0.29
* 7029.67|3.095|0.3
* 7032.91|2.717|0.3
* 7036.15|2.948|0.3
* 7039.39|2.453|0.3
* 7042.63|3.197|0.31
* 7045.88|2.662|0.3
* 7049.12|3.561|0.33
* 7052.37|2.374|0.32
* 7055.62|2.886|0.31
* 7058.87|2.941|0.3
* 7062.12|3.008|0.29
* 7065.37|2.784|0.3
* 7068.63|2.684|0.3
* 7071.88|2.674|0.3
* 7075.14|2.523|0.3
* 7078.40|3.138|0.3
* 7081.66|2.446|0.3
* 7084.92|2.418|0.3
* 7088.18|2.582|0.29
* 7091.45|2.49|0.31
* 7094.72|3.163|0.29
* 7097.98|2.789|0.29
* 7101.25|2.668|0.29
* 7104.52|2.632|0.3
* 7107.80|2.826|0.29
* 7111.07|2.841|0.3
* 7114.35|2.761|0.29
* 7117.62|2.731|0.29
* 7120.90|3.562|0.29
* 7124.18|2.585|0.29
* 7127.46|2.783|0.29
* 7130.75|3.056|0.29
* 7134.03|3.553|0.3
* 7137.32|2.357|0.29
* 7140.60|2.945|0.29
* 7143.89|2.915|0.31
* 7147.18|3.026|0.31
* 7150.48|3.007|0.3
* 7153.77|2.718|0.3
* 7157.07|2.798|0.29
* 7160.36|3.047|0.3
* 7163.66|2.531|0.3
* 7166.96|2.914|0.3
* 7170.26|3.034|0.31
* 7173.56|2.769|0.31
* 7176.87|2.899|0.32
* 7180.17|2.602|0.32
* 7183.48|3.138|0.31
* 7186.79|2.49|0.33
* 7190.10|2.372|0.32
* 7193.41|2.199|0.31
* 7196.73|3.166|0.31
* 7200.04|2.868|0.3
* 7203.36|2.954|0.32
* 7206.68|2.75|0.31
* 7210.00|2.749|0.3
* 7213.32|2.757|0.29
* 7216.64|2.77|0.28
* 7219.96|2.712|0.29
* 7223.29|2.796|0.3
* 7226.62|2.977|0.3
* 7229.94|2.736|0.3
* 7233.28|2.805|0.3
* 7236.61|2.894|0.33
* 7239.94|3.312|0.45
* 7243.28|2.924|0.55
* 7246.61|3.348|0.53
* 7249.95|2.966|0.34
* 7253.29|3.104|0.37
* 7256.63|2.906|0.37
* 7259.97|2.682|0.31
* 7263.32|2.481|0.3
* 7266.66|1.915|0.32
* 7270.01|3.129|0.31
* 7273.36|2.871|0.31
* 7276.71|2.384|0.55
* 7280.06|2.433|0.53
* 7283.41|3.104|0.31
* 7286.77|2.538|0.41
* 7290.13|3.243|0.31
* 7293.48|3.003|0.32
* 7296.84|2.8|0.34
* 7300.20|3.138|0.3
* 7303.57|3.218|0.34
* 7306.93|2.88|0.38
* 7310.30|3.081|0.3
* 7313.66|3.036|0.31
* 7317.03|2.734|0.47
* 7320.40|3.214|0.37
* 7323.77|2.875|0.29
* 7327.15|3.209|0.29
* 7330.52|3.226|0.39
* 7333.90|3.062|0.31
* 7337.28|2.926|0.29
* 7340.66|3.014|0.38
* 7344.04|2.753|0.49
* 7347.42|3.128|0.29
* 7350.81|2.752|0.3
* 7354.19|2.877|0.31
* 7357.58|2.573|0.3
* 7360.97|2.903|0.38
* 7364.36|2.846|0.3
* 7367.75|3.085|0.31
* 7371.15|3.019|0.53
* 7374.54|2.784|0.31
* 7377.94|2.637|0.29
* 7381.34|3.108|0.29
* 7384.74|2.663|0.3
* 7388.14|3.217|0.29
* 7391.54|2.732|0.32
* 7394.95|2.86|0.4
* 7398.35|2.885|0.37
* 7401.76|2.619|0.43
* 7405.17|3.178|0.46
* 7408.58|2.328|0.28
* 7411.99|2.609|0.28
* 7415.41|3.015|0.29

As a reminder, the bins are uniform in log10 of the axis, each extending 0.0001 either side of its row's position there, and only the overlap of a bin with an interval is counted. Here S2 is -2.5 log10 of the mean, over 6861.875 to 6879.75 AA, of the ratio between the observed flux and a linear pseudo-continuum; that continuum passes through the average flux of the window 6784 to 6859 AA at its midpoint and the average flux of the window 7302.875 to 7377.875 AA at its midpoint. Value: 0.06 mag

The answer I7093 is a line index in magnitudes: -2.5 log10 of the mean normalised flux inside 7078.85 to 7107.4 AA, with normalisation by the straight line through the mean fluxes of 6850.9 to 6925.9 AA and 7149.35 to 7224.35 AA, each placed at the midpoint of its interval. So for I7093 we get 0.05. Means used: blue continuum 2.86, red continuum 2.78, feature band 2.68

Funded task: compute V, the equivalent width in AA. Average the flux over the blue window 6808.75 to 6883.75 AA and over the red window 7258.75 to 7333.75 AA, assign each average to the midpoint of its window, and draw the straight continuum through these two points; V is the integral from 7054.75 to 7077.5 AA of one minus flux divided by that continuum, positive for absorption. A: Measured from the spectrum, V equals 0.79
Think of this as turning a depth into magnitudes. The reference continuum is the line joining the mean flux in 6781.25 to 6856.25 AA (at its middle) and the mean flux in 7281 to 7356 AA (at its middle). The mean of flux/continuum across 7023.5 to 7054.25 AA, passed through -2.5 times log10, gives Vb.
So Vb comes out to 0.04 mag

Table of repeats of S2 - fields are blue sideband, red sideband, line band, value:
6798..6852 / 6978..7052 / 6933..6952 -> -0.01 mag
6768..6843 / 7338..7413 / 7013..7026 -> 0.11 mag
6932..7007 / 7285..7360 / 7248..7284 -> 0.10 mag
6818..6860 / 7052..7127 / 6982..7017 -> -0.08 mag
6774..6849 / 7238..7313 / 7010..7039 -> 0.06 mag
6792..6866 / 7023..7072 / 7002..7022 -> 0.05 mag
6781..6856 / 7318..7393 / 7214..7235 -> 0.05 mag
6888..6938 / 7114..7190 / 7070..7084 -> 0.08 mag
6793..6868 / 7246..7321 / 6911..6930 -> 0.07 mag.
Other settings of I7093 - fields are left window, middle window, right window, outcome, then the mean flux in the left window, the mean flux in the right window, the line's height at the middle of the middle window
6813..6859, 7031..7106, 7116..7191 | 0.04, 2.94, 2.87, 2.89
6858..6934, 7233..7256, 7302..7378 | -0.04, 2.86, 2.96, 2.94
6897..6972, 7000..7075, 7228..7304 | 0.04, 2.95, 2.86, 2.92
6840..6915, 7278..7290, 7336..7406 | 0.05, 2.91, 2.88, 2.88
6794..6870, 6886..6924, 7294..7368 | 0.02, 2.94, 2.97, 2.94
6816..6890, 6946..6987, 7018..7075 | -0.12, 2.89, 2.82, 2.85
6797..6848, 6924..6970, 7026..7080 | -0.04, 2.96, 2.86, 2.9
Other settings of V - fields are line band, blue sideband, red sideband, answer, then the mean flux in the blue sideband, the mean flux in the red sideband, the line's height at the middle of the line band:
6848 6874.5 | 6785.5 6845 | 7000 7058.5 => 1.0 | 2.98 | 2.83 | 2.94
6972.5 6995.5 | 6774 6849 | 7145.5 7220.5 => -2.0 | 2.92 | 2.8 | 2.86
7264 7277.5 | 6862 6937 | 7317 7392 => 1.6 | 2.87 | 2.93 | 2.92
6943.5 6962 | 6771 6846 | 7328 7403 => -1.3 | 2.9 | 2.9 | 2.9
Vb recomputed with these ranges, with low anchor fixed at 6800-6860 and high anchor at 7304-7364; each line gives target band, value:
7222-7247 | 0.000 mag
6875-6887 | 0.027 mag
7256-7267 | 0.171 mag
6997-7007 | -0.088 mag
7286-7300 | 0.005 mag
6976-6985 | -0.133 mag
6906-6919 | 0.069 mag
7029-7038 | 0.025 mag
